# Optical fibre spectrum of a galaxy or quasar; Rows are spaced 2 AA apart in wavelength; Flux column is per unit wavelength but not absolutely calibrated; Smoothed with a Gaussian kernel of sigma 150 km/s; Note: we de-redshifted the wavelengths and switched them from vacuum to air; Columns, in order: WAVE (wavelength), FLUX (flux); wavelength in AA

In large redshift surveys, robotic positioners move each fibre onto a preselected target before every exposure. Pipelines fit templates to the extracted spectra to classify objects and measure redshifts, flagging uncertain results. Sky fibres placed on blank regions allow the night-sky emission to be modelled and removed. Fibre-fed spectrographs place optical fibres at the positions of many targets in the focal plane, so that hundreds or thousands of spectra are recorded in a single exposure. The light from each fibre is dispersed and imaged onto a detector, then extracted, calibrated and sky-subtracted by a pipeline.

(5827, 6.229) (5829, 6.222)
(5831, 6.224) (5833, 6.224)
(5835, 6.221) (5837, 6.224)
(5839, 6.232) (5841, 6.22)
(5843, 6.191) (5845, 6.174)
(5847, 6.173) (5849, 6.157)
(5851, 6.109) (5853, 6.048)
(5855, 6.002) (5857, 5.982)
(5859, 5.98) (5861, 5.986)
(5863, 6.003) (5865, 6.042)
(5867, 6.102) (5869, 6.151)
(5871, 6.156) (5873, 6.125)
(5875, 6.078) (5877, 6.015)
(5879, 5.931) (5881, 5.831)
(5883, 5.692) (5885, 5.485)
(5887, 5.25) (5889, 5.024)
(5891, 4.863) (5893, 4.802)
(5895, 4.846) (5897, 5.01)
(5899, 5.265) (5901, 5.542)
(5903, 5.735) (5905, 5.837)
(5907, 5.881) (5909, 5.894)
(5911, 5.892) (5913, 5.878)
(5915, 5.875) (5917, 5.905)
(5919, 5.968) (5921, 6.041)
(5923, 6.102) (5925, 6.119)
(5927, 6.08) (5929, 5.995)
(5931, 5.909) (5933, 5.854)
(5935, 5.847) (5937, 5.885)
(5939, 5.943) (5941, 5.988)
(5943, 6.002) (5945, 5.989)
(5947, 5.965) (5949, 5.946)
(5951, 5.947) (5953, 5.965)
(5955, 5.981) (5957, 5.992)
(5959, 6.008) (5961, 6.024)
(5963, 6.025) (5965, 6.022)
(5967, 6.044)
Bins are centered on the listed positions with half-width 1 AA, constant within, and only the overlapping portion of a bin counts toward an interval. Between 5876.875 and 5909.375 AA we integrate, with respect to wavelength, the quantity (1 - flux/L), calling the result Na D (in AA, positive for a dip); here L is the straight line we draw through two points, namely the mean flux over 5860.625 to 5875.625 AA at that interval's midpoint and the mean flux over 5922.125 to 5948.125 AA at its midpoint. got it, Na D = 3.23 AA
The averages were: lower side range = 6.08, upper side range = 5.97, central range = 5.44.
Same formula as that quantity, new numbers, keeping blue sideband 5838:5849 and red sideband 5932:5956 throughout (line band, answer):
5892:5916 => 2.0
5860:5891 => 1.5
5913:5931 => 0.0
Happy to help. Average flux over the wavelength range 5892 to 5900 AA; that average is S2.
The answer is 4.98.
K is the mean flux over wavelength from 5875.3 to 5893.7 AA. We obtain 5.47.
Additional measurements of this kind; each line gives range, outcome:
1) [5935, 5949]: 5.95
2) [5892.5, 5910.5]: 5.45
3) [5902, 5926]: 5.93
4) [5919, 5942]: 5.98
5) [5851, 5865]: 6.01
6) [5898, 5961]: 5.91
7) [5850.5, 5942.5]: 5.8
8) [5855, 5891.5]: 5.83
